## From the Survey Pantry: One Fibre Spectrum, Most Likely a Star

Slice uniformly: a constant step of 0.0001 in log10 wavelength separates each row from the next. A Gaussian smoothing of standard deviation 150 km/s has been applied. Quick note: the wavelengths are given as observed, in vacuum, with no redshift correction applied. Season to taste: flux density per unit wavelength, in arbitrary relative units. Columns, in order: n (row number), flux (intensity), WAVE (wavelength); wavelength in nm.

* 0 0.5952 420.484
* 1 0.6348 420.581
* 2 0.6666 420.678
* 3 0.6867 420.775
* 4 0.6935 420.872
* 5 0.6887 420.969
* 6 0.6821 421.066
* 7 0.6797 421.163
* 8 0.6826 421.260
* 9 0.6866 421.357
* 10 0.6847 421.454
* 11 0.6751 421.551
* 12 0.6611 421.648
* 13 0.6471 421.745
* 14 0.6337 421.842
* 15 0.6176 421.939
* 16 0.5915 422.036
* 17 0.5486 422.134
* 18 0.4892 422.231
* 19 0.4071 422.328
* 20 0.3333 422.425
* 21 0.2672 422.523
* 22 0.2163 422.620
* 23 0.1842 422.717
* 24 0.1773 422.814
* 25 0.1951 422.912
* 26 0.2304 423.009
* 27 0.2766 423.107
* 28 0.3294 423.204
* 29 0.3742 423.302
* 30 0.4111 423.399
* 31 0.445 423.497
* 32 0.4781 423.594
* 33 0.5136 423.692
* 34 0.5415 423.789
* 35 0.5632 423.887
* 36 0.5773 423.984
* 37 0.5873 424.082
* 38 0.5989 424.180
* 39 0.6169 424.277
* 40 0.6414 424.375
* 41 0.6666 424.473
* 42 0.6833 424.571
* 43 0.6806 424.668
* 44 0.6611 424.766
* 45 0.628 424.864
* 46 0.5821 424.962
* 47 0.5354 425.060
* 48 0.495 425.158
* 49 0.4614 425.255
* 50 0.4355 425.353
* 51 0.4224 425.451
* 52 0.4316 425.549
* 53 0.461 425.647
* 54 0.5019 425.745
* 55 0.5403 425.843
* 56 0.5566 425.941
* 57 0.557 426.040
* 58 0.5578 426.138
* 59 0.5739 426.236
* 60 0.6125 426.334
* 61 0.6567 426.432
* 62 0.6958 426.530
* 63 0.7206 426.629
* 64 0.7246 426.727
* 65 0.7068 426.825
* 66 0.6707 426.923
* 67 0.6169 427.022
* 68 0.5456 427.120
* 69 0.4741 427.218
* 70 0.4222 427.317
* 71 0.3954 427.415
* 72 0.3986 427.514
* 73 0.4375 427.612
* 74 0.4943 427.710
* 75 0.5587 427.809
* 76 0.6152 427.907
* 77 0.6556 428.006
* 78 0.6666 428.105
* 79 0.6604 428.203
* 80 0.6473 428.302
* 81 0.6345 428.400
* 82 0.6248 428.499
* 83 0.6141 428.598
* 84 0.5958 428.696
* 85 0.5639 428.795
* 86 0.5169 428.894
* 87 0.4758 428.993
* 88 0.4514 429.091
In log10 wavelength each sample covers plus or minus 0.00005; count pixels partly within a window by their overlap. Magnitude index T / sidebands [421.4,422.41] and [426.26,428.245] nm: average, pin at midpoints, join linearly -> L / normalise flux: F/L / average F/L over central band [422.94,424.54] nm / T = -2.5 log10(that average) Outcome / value 0.20 mag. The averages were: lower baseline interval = 0.588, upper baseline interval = 0.586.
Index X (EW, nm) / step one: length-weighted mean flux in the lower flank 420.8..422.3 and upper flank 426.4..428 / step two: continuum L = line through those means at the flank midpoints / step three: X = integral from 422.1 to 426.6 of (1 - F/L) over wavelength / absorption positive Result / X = 0.86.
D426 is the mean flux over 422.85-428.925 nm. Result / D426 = 0.544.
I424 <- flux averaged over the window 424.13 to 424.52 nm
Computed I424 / 0.63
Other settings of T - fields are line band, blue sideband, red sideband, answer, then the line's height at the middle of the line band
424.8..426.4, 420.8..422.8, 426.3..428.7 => 0.11 mag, 0.579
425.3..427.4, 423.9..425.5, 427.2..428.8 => 0.01 mag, 0.569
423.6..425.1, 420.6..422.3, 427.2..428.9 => 0.01 mag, 0.606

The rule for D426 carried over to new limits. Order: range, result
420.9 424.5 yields 0.503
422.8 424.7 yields 0.483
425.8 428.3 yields 0.582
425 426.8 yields 0.555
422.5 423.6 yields 0.293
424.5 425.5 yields 0.561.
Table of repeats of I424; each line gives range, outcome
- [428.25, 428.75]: 0.623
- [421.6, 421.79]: 0.655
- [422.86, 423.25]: 0.257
